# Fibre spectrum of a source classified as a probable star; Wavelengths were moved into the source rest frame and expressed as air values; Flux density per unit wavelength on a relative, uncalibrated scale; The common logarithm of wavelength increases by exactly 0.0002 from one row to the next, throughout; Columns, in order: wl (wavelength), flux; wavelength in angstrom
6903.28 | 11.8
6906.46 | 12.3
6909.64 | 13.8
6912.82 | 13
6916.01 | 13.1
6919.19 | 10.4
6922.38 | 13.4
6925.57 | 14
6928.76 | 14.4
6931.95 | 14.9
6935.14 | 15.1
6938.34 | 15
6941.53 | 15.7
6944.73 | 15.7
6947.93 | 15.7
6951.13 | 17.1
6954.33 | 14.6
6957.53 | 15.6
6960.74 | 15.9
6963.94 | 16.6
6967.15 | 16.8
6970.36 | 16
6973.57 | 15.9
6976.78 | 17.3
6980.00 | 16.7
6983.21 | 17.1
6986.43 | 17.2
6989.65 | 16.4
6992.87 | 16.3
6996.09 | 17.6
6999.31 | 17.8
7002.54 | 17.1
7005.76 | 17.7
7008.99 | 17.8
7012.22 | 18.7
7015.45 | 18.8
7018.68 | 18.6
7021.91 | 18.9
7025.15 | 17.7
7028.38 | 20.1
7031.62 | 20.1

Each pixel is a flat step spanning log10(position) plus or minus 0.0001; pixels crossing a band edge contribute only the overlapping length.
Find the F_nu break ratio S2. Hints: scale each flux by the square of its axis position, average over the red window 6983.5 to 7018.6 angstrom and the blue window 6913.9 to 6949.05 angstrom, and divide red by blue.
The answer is 1.26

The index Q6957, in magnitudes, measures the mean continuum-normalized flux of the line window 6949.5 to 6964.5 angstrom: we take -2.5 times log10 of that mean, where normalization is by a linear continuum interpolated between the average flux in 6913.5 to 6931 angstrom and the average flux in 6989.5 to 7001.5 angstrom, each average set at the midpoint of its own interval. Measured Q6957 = -0.064 mag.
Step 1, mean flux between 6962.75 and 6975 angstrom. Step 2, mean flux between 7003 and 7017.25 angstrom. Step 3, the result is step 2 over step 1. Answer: 1.11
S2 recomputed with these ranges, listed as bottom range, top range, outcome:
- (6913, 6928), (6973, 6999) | 1.34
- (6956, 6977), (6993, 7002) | 1.08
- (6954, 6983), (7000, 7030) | 1.14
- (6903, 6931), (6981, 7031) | 1.41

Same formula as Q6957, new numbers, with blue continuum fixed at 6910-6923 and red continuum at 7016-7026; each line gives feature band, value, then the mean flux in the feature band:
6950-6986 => -0.060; 16.3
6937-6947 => -0.111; 15.5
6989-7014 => -0.006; 17.5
